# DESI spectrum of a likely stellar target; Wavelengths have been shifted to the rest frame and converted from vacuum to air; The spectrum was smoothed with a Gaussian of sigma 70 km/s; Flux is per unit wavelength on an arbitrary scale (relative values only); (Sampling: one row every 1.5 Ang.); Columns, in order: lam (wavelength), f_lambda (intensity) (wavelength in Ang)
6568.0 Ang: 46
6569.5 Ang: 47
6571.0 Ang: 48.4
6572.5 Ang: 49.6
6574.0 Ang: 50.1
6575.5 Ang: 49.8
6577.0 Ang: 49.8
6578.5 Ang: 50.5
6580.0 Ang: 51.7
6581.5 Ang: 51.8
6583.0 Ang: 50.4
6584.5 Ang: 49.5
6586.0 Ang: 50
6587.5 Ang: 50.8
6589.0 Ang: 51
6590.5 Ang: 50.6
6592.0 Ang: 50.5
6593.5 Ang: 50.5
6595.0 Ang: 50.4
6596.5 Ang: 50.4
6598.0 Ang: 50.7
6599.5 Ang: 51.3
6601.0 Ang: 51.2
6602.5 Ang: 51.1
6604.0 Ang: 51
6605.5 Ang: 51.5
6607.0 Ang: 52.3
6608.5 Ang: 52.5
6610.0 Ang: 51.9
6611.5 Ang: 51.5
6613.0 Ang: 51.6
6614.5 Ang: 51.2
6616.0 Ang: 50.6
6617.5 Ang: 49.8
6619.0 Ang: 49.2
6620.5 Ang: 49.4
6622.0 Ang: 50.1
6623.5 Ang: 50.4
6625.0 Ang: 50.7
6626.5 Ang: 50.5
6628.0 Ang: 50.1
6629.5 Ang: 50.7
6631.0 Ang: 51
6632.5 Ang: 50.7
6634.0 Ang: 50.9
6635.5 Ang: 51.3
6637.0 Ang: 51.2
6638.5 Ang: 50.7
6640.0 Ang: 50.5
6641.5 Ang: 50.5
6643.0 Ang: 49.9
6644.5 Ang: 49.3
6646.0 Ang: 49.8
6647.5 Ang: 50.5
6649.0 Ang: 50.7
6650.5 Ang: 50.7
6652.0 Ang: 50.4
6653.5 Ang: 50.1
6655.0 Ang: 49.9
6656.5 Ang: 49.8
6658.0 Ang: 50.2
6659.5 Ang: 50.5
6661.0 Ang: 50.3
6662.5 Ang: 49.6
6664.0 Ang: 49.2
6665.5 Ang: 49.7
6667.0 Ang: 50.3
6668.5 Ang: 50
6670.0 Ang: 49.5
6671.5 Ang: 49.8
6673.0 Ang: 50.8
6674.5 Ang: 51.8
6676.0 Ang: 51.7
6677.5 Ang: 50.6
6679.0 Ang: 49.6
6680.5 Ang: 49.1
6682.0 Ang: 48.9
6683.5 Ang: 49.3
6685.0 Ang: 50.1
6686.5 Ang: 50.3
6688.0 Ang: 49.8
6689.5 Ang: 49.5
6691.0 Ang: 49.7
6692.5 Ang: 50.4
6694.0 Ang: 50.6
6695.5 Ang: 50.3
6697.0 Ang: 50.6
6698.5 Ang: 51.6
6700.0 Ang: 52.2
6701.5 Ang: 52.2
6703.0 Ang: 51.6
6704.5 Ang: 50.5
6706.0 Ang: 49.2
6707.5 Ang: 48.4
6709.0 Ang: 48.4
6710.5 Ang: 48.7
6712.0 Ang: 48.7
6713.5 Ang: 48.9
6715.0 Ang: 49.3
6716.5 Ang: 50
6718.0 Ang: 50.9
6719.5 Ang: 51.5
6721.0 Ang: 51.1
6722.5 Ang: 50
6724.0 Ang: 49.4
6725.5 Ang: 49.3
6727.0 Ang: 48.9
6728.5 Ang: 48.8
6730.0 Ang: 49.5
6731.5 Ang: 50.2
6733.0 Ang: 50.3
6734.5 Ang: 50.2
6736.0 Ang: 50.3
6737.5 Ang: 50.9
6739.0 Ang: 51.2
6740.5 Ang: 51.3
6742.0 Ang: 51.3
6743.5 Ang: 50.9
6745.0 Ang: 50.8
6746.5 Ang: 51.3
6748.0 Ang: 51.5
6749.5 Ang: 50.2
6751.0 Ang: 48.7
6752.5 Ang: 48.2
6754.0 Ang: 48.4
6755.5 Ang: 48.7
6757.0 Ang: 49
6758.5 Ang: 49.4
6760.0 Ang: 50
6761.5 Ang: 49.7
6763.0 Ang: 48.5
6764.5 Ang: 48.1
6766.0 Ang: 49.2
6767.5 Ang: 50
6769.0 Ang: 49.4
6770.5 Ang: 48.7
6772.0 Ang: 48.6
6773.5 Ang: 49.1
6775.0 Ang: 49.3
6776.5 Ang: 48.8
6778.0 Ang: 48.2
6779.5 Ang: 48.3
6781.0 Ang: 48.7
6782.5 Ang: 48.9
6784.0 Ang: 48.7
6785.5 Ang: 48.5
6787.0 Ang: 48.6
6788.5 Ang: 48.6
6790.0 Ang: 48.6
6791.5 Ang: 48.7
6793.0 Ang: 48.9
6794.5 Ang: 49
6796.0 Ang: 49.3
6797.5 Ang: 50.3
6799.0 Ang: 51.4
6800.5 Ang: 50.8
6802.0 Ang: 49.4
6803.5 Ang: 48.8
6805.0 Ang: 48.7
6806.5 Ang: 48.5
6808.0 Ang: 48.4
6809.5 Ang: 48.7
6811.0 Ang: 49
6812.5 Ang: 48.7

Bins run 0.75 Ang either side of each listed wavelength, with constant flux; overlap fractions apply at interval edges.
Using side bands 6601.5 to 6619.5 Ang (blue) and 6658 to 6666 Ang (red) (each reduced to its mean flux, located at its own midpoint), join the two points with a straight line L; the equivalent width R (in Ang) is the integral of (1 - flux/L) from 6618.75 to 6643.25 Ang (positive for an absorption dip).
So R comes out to 0.1 Ang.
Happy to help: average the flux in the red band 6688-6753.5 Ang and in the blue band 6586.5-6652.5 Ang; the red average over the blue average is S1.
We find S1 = 0.99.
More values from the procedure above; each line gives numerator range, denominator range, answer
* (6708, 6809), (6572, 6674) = 0.98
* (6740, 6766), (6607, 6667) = 0.99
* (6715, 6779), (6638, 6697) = 0.99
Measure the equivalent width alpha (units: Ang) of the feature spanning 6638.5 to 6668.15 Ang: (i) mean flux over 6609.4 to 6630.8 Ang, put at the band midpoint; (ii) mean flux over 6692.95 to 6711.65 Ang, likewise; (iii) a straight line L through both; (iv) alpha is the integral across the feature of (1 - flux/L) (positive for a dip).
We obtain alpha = 0.20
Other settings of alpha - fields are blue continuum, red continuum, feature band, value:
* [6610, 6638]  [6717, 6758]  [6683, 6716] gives 0.17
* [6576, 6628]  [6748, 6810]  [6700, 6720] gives -0.09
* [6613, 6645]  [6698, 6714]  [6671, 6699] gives -0.05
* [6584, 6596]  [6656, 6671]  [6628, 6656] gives -0.23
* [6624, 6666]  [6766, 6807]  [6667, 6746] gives -0.62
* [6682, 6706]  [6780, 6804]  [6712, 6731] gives 0.14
